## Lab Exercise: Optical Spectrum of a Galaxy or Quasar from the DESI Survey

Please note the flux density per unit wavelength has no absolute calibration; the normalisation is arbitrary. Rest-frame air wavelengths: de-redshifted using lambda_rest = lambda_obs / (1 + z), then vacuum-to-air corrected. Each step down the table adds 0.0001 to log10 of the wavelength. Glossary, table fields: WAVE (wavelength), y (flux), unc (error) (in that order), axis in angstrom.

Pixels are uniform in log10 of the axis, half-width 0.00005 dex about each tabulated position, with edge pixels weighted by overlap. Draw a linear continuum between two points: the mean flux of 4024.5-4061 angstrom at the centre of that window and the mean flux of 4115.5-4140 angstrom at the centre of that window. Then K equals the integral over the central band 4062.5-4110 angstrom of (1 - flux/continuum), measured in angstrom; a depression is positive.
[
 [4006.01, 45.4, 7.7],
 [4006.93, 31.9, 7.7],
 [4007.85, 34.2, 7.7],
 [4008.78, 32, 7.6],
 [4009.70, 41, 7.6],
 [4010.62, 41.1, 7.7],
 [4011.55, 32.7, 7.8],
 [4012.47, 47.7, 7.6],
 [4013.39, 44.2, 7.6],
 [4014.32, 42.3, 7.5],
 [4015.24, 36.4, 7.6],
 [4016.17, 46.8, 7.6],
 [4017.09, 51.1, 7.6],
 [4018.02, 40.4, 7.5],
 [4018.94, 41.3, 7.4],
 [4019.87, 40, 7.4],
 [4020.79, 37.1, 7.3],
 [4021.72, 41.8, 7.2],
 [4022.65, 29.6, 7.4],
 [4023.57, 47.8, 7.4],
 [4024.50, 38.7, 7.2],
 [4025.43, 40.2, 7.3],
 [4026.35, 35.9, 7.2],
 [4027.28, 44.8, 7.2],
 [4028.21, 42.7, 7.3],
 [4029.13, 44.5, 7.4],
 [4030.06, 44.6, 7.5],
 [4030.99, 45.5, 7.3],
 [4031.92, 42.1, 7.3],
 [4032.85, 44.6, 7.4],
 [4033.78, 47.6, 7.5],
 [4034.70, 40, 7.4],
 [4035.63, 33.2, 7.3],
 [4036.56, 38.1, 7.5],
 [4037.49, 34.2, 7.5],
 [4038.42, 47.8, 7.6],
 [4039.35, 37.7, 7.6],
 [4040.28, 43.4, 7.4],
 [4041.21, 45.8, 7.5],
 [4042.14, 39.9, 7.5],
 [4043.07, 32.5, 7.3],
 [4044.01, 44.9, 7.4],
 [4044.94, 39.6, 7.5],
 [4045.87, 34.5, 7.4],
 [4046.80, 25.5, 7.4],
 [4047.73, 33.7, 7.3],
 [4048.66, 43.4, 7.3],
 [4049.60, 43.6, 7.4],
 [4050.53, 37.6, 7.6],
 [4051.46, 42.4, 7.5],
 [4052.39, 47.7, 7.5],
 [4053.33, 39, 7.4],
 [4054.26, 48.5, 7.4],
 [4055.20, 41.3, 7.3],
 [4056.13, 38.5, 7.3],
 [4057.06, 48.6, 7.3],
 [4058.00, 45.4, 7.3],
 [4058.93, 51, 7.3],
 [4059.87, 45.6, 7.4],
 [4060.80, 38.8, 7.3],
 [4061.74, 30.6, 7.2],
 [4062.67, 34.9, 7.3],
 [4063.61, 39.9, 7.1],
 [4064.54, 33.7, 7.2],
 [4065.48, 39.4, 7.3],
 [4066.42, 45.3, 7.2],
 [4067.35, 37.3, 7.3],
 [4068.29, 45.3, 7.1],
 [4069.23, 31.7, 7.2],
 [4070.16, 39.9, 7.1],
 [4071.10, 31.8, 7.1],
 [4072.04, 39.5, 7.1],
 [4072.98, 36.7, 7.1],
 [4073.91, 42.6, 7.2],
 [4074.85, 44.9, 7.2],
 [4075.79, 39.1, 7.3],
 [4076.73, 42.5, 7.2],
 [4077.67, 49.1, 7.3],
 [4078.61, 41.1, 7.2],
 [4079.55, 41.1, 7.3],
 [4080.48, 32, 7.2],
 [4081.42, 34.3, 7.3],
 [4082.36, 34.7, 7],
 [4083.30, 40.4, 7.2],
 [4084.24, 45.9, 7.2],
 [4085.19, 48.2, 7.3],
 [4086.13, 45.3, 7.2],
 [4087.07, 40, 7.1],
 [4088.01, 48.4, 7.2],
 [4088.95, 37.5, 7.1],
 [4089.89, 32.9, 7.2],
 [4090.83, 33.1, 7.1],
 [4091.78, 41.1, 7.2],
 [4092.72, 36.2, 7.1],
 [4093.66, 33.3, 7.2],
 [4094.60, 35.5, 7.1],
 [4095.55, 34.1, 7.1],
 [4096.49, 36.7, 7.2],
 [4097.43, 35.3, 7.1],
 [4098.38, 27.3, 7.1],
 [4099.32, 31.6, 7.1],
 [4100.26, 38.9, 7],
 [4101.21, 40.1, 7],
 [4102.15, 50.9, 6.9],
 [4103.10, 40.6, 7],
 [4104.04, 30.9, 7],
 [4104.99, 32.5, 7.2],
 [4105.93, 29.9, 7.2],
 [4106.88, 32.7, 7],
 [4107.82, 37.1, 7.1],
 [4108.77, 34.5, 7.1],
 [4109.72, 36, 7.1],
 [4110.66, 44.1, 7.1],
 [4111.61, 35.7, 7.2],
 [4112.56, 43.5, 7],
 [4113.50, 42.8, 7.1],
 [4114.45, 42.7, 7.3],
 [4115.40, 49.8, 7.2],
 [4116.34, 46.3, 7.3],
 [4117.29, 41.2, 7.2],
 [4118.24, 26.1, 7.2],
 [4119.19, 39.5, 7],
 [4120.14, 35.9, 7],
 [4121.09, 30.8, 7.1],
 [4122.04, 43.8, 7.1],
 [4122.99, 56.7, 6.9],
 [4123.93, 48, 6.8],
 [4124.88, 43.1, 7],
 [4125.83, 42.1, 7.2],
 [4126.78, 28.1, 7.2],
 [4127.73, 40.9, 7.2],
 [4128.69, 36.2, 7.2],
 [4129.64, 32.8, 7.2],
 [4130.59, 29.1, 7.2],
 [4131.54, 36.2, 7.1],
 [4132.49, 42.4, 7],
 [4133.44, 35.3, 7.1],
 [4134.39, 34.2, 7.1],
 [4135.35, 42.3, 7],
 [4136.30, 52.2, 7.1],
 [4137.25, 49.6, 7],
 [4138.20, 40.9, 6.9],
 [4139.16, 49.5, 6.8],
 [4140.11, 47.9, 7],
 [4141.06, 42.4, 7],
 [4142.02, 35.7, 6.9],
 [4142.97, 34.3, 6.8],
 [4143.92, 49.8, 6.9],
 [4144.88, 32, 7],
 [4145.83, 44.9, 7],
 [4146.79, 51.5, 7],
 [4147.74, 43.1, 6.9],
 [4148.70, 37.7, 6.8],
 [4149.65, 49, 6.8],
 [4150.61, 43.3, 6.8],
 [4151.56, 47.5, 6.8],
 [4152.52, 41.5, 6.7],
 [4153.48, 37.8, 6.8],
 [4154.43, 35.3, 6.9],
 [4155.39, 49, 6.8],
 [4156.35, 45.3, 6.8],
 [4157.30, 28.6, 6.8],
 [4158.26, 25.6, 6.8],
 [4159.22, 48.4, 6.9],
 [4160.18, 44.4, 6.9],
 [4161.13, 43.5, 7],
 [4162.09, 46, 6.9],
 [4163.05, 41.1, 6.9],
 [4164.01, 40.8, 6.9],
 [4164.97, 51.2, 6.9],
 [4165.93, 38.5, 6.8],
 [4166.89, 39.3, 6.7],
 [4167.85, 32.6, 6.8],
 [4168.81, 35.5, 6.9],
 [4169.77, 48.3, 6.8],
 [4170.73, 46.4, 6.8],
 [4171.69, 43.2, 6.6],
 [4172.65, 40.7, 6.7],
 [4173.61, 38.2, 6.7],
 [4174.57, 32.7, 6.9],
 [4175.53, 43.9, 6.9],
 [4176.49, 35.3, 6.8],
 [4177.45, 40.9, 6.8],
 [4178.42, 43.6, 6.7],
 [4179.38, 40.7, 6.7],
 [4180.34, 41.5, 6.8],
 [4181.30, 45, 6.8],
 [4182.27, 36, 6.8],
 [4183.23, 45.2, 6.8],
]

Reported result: 3.2 angstrom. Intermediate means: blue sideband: 41.4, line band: 38.1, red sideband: 40.4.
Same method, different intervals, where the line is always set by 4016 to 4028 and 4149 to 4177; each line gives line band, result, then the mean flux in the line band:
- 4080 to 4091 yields 0.41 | 39.6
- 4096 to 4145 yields 2.20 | 39.3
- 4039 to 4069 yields 0.49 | 40.4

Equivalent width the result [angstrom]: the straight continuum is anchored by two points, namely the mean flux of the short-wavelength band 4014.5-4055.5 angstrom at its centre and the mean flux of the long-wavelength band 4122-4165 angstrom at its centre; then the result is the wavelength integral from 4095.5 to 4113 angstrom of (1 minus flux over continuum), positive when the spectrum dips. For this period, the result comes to 2.1 angstrom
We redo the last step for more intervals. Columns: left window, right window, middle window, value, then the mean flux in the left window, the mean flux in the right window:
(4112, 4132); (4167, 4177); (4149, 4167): -1.0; 39.8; 39.7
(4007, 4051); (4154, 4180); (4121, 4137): 0.2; 40.2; 40.7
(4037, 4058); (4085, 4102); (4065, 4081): -0.4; 40.6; 37.6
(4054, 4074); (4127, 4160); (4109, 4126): -0.3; 40.2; 40.9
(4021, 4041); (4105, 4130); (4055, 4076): 0.2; 41.2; 39.1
